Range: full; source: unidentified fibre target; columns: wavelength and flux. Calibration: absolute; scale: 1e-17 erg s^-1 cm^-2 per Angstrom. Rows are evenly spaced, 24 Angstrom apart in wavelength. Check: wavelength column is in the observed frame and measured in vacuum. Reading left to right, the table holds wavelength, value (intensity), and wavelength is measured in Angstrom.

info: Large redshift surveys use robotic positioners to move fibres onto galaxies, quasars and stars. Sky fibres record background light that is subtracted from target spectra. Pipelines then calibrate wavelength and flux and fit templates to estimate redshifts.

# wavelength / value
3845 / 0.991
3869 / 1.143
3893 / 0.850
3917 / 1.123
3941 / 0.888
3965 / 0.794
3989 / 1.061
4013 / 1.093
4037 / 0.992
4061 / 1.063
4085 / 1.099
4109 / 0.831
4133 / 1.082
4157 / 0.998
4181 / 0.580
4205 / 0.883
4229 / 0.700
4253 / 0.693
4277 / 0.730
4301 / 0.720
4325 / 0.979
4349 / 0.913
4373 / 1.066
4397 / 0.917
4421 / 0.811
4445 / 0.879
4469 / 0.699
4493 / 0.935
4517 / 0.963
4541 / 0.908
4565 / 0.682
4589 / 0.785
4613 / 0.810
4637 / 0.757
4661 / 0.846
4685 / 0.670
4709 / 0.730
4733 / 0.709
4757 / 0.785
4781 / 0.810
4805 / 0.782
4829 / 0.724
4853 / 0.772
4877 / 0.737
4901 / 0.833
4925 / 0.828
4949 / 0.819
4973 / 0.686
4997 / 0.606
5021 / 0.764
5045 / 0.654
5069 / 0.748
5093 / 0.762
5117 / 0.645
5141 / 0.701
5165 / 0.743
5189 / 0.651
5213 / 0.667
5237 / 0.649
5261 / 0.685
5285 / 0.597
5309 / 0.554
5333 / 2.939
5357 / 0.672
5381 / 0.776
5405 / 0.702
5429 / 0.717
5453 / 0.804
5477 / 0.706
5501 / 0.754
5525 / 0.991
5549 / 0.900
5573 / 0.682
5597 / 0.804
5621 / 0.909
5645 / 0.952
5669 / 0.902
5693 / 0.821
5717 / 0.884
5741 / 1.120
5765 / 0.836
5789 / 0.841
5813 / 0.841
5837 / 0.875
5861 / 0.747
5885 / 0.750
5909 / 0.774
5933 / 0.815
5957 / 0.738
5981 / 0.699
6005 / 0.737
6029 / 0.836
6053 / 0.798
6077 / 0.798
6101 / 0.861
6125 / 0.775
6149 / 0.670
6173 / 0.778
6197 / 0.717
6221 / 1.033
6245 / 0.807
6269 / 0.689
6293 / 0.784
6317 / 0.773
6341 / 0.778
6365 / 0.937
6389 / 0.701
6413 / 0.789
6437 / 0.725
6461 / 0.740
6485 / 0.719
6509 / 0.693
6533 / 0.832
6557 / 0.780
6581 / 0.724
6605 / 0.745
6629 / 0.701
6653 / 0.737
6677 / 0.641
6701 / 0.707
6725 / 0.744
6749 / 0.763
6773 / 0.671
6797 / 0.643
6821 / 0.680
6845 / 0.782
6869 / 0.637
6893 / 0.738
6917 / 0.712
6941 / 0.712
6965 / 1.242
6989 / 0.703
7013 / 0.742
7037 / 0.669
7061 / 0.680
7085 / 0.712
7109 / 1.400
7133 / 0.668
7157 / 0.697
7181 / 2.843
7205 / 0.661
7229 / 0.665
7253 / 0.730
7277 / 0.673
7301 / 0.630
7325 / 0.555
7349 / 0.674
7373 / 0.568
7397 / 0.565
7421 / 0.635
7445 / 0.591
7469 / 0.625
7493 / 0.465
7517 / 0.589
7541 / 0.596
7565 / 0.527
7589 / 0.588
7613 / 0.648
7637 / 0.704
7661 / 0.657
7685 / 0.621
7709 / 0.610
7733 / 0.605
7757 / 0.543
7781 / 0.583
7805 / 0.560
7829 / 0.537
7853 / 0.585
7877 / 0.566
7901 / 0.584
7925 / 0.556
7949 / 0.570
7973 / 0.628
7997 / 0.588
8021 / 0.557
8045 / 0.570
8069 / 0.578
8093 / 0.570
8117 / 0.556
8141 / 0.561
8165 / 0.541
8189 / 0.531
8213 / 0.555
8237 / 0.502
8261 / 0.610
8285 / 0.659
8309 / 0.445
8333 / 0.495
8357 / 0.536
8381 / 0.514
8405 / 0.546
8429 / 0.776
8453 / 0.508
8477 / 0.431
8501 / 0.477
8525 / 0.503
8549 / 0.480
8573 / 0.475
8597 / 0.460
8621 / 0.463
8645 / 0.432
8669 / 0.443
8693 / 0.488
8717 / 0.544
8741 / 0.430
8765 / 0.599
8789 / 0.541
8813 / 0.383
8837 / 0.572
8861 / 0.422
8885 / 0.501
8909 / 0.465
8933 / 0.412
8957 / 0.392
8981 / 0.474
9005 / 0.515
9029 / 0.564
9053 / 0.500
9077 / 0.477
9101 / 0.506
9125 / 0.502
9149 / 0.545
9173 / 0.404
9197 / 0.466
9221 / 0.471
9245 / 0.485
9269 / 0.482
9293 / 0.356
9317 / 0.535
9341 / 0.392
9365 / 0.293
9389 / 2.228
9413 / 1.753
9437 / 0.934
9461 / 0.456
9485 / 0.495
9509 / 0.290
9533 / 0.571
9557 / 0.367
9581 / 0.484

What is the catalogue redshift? 0.43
